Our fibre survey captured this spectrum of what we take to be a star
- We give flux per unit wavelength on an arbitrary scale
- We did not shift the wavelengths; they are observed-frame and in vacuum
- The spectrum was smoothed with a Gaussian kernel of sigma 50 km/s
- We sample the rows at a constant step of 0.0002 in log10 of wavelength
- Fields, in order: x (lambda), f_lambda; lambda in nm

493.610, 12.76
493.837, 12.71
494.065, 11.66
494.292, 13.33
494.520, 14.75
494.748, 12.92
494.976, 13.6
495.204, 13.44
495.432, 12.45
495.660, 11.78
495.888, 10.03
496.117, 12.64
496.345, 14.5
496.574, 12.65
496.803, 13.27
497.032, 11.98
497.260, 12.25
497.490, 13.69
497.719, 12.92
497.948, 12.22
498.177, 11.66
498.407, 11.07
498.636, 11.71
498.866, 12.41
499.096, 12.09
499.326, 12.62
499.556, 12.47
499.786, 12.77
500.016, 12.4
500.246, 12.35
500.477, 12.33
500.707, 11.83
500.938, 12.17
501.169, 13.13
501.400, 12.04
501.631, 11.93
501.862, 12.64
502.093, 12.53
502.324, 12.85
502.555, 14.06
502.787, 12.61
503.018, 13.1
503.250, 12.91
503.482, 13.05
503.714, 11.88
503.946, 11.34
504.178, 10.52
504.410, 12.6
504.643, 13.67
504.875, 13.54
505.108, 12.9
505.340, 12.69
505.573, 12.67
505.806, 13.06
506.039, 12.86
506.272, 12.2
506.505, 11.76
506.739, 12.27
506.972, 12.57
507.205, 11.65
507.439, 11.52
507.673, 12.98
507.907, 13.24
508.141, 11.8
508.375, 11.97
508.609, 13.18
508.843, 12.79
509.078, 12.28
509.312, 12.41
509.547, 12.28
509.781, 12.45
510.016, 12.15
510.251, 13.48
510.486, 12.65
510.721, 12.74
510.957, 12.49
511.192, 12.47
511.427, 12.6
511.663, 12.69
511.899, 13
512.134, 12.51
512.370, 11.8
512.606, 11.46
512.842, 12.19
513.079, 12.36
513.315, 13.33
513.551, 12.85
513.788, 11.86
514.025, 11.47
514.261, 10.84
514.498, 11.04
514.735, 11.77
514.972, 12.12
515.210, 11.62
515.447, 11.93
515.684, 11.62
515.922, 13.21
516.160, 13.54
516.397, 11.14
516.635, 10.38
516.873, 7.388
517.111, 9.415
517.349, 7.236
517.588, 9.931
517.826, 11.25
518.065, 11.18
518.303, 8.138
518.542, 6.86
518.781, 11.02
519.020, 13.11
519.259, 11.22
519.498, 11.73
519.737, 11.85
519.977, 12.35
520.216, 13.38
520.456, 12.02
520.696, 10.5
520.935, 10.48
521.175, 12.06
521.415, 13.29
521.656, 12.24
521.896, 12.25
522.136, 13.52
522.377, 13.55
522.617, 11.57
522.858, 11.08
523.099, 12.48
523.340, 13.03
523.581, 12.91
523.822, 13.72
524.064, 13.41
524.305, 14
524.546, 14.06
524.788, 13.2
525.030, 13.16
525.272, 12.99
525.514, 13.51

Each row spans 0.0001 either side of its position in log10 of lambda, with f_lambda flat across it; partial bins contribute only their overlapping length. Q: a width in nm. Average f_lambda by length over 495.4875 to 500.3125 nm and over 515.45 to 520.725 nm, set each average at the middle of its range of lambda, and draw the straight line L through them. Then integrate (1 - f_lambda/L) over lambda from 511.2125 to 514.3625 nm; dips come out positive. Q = -0.27 nm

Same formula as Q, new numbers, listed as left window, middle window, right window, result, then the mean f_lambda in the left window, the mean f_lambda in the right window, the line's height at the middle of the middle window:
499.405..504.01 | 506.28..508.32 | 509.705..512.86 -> 0.05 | 12.5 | 12.5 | 12.5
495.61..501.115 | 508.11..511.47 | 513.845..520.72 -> -0.29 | 12.3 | 11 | 11.5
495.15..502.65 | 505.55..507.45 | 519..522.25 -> 0.00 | 12.4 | 12.1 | 12.3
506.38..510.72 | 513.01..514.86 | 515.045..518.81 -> -0.14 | 12.4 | 10.4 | 11.1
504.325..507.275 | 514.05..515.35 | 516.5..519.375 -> -0.12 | 12.7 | 9.77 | 10.5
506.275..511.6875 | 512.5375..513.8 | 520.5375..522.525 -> 0.00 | 12.4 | 12.2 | 12.4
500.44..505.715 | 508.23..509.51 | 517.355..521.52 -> -0.05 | 12.6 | 11.1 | 12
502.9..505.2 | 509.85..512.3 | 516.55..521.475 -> -0.21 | 12.5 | 10.7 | 11.7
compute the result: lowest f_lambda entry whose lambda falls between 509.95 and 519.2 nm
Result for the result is 6.86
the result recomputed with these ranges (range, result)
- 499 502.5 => 11.83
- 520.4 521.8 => 10.48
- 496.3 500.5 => 11.07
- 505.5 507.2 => 11.76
